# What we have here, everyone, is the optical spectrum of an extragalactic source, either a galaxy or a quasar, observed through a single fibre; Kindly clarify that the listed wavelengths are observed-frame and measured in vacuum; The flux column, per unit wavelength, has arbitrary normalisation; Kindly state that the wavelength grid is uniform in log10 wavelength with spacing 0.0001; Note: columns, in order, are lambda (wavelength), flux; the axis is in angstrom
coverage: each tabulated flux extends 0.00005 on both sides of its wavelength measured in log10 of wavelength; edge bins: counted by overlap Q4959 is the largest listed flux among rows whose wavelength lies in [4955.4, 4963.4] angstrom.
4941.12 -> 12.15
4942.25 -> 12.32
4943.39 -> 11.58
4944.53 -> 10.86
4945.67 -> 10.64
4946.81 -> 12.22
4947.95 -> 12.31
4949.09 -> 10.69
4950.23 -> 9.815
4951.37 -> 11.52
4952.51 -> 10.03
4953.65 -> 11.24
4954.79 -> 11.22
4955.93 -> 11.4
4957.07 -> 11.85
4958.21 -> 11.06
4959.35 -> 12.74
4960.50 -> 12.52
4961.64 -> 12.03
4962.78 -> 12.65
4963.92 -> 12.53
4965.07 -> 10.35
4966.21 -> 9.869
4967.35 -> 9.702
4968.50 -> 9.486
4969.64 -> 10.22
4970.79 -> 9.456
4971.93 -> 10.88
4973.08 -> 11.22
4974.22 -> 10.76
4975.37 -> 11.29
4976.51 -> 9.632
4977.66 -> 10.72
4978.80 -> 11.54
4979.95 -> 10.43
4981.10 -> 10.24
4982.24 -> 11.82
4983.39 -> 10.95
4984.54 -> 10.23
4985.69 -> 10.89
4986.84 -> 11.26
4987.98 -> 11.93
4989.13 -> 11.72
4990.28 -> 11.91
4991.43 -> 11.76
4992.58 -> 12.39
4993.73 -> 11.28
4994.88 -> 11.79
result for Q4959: 12.74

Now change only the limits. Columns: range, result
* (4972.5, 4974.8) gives 11.22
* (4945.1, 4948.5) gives 12.31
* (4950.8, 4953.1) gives 11.52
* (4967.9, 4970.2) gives 10.22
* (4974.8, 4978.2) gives 11.29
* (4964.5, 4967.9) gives 10.35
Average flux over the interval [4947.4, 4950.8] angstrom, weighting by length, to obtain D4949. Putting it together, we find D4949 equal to 10.9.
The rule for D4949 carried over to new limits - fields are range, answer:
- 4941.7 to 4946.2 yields 11.3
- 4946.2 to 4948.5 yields 12.2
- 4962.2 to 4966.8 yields 11.4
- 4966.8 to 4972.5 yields 9.94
